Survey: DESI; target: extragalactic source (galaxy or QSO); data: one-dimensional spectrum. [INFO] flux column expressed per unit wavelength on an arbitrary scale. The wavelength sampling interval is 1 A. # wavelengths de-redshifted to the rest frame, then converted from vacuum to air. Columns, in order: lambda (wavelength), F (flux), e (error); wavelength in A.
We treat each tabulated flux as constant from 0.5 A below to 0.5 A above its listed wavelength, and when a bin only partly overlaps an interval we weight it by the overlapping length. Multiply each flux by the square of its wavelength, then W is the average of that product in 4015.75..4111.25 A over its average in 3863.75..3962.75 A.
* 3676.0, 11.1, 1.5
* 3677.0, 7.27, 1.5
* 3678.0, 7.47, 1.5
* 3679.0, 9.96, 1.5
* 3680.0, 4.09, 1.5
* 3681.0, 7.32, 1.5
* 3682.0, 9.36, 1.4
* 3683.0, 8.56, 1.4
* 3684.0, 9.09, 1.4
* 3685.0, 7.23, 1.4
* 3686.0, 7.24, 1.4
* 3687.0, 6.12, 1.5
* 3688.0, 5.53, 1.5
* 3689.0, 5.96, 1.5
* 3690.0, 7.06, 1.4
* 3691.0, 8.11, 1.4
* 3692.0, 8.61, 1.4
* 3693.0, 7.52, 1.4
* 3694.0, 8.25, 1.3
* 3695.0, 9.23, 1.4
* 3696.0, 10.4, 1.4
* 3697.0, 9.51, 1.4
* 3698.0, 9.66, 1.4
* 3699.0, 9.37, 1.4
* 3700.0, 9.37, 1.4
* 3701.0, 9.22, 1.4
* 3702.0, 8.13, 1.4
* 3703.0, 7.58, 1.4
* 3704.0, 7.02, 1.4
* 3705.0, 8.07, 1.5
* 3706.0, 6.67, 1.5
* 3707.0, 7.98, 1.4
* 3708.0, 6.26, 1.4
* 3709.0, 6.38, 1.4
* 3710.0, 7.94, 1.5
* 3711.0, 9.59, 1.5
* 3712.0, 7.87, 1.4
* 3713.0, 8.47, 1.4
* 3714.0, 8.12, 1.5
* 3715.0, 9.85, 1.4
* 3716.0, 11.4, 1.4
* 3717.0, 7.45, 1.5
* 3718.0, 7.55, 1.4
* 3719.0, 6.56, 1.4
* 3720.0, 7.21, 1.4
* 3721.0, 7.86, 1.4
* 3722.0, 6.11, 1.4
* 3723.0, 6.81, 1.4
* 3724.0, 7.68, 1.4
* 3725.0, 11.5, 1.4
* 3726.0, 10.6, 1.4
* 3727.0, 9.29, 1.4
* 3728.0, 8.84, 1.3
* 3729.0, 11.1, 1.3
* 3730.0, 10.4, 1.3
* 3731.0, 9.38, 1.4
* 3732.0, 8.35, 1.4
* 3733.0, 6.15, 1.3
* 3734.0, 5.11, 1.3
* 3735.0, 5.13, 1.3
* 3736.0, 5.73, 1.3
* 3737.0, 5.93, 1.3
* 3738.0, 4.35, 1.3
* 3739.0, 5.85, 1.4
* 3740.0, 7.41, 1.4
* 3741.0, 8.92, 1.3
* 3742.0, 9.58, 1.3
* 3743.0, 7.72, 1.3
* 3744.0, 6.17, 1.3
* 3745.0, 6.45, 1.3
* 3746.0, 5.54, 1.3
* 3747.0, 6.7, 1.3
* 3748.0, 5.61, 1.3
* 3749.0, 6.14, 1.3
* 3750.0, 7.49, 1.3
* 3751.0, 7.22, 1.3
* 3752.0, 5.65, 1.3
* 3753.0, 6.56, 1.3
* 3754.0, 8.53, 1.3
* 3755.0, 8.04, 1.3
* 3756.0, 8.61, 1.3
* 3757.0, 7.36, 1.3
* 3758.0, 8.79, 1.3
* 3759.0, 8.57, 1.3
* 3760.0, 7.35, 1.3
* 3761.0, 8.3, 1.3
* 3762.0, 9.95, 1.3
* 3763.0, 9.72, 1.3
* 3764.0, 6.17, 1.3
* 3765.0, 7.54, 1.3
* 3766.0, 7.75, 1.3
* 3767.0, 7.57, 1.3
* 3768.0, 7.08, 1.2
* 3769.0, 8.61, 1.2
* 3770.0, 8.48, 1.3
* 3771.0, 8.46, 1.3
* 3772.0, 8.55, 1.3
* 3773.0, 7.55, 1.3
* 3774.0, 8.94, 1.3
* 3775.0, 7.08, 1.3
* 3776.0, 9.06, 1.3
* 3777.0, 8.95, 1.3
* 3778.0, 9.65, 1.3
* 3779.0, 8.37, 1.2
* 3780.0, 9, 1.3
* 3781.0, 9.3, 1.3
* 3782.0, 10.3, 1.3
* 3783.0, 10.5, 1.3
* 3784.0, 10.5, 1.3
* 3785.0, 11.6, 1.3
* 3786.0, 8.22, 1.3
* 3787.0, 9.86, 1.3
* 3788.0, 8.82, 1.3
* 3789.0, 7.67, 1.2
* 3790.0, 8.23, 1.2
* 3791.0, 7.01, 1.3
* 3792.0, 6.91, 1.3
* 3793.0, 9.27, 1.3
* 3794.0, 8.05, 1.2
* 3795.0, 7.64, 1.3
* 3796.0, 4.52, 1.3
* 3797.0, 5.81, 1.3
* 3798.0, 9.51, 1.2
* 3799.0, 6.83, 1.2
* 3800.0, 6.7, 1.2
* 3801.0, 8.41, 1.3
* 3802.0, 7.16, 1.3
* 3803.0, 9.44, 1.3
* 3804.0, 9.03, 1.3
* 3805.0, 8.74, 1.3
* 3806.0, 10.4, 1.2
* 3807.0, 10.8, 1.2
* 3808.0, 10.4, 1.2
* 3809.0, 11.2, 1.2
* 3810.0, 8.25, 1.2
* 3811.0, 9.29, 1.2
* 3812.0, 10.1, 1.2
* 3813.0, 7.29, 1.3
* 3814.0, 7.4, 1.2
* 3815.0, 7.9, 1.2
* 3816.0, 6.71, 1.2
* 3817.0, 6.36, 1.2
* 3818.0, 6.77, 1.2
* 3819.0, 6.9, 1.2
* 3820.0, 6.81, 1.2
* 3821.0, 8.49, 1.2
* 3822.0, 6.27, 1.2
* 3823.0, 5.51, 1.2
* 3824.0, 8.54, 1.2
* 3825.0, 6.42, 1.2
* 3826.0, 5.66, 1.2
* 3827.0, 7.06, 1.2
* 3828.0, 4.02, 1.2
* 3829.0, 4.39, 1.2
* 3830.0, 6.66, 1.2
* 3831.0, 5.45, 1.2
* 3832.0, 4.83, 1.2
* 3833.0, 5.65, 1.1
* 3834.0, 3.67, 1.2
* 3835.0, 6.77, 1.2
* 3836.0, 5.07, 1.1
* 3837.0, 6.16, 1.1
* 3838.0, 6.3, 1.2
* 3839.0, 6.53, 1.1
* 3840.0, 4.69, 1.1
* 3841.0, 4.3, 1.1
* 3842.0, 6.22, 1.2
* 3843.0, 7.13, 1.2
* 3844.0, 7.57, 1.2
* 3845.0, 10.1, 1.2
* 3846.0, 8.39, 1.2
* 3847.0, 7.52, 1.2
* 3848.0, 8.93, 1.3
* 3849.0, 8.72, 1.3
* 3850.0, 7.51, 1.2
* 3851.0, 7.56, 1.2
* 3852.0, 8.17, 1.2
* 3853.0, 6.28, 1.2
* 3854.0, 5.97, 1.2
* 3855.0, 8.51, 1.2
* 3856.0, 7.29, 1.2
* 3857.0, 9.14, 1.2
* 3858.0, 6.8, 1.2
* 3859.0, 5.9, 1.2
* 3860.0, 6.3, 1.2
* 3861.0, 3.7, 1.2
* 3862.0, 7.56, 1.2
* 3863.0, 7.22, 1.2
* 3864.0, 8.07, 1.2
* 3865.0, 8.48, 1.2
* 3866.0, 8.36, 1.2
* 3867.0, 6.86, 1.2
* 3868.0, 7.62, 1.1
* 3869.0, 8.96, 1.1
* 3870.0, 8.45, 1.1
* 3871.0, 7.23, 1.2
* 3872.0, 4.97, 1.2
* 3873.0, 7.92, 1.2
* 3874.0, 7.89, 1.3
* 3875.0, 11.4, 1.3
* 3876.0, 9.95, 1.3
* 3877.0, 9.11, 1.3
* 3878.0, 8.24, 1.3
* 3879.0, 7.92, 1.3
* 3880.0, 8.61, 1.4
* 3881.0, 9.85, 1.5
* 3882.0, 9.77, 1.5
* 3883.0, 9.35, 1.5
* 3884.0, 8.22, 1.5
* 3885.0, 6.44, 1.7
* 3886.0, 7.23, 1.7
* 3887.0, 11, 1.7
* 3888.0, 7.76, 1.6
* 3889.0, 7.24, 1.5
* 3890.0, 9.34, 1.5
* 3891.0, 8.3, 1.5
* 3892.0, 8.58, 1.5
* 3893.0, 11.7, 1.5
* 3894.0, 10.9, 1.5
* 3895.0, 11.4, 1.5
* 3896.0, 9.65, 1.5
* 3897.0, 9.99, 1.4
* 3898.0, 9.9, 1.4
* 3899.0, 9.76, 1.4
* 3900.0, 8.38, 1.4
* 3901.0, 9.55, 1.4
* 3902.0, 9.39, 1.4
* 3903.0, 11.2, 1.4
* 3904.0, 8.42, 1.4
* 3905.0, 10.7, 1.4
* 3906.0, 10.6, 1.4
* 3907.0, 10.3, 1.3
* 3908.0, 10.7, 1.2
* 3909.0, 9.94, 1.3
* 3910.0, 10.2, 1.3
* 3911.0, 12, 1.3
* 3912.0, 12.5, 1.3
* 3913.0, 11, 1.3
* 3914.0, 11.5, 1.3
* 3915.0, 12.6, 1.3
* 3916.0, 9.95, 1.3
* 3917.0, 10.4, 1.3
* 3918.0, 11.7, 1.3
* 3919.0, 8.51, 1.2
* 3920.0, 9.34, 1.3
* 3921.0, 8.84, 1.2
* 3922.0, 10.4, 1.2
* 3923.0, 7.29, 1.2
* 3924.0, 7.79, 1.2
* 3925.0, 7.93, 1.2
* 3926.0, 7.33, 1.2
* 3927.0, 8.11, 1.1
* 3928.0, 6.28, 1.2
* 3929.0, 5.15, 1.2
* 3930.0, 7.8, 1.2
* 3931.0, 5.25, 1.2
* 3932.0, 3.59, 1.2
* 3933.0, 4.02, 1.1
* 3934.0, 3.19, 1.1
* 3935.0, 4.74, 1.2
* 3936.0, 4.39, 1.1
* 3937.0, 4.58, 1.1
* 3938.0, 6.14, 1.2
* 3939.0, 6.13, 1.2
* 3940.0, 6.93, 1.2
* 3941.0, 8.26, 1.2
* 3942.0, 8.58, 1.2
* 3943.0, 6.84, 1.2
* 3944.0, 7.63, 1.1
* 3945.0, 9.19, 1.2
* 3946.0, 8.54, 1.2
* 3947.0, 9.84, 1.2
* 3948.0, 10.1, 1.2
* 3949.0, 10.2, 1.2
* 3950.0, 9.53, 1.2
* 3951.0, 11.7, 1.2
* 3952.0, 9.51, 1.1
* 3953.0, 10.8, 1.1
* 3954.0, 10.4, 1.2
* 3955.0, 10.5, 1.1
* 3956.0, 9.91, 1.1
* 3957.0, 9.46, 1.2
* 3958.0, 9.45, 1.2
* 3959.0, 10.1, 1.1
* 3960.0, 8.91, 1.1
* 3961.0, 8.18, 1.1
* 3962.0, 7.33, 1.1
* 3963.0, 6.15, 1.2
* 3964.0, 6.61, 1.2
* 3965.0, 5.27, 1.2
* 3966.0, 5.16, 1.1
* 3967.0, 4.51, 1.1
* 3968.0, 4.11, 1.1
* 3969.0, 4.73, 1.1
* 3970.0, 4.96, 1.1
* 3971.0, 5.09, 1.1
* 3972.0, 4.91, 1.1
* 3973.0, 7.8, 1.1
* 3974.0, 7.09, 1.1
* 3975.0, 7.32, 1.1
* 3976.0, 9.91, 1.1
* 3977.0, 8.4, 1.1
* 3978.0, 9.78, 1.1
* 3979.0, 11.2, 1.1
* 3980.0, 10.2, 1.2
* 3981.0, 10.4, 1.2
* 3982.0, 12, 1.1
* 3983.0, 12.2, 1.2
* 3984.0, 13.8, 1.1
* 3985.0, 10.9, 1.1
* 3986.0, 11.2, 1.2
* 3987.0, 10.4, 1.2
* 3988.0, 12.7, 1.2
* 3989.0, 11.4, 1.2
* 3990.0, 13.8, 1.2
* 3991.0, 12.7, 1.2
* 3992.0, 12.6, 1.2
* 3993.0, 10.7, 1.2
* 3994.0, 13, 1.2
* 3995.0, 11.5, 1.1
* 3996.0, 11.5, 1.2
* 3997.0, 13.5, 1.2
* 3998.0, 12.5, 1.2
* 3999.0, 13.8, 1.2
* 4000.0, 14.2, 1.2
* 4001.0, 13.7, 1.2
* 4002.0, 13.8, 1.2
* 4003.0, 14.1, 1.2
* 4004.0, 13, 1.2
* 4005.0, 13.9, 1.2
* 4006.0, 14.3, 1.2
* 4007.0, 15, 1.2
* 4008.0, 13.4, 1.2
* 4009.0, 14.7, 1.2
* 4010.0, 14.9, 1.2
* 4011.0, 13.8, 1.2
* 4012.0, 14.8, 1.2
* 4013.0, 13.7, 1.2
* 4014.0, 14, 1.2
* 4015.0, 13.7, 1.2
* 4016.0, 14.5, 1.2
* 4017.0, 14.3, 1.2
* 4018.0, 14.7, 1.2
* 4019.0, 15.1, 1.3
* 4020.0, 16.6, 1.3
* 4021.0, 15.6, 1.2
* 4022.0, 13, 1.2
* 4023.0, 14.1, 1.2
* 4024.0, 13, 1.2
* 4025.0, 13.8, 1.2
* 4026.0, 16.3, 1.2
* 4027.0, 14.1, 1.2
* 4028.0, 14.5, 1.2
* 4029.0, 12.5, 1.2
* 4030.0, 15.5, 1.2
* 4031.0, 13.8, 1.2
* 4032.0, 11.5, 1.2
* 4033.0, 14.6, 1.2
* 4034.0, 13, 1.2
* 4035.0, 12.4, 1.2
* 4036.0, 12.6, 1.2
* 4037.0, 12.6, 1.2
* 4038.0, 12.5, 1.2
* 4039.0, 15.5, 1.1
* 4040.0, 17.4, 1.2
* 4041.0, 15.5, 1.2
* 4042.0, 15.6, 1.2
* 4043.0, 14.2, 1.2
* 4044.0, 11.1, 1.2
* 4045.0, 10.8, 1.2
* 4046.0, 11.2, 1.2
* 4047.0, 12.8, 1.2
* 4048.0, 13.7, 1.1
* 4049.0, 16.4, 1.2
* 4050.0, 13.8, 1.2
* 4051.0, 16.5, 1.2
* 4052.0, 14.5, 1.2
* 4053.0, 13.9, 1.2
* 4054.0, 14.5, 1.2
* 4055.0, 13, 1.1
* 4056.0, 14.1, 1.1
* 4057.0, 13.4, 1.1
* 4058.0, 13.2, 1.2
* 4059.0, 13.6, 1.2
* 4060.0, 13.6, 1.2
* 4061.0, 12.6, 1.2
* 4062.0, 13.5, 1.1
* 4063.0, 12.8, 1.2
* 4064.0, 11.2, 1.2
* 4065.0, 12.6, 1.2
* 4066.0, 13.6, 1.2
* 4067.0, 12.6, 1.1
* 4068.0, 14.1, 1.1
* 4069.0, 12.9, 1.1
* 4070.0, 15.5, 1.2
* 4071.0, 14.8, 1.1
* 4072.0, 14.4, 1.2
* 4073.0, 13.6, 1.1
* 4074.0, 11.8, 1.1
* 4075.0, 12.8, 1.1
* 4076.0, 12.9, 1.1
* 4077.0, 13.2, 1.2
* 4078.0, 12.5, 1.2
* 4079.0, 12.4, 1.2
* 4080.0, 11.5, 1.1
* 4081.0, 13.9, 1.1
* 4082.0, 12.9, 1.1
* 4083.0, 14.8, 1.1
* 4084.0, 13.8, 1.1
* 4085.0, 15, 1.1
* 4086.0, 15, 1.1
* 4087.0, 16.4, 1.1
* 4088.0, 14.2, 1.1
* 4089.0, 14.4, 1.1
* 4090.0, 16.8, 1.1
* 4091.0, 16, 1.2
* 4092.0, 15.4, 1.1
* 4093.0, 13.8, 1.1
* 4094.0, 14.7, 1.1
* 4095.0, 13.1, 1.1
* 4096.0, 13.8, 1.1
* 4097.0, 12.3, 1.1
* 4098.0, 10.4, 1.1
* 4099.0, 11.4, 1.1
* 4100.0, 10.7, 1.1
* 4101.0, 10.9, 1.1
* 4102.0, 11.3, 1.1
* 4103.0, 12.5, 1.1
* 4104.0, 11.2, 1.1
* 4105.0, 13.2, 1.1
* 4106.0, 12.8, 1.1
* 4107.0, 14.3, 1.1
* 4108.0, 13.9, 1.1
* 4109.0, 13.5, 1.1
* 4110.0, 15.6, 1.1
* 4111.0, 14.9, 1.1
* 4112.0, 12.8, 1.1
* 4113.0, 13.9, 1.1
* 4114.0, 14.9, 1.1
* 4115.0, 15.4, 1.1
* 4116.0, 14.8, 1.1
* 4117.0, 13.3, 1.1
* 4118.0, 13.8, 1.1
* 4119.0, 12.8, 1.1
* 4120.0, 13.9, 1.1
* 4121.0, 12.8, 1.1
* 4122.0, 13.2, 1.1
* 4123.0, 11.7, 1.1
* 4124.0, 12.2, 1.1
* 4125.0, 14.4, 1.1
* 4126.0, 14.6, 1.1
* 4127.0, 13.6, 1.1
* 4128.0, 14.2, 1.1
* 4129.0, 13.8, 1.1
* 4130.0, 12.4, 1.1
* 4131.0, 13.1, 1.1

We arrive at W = 1.7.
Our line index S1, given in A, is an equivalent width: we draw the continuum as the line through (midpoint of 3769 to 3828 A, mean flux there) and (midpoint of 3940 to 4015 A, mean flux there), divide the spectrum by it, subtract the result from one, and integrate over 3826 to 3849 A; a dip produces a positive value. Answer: 6.40 A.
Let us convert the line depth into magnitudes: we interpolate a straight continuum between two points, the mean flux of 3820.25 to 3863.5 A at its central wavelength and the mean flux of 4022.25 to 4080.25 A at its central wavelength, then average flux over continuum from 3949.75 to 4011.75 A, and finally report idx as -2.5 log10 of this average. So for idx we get 0.08 mag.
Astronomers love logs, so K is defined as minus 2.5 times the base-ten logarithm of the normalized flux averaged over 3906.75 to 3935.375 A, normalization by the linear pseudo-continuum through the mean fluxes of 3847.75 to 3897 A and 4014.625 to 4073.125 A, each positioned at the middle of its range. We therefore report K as 0.14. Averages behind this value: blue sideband 8.23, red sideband 13.8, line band 8.57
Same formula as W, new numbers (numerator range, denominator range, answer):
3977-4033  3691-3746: 1.92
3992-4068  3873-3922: 1.51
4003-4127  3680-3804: 2.03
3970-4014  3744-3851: 1.71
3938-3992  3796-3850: 1.33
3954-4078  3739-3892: 1.76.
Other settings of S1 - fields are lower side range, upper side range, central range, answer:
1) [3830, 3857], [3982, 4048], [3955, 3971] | 6.1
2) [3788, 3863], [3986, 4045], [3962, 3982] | 8.3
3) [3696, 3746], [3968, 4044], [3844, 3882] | 8.7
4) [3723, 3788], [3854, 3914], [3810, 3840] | 7.0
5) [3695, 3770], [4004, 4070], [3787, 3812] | 2.2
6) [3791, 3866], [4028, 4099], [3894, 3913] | -2.0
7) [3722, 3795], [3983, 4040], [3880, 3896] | 2.5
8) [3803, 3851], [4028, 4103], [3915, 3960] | 8.9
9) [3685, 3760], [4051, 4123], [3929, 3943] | 6.9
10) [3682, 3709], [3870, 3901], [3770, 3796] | -0.8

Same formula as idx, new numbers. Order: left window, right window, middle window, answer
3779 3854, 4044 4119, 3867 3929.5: 0.02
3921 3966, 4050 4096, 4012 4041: -0.21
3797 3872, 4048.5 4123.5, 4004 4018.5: -0.21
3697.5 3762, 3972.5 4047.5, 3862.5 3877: 0.26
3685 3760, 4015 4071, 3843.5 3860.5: 0.31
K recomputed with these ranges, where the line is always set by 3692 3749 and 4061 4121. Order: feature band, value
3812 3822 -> 0.27 mag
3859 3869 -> 0.37 mag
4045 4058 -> -0.08 mag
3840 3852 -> 0.29 mag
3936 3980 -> 0.40 mag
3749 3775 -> 0.08 mag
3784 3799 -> 0.11 mag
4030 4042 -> -0.10 mag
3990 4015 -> -0.11 mag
